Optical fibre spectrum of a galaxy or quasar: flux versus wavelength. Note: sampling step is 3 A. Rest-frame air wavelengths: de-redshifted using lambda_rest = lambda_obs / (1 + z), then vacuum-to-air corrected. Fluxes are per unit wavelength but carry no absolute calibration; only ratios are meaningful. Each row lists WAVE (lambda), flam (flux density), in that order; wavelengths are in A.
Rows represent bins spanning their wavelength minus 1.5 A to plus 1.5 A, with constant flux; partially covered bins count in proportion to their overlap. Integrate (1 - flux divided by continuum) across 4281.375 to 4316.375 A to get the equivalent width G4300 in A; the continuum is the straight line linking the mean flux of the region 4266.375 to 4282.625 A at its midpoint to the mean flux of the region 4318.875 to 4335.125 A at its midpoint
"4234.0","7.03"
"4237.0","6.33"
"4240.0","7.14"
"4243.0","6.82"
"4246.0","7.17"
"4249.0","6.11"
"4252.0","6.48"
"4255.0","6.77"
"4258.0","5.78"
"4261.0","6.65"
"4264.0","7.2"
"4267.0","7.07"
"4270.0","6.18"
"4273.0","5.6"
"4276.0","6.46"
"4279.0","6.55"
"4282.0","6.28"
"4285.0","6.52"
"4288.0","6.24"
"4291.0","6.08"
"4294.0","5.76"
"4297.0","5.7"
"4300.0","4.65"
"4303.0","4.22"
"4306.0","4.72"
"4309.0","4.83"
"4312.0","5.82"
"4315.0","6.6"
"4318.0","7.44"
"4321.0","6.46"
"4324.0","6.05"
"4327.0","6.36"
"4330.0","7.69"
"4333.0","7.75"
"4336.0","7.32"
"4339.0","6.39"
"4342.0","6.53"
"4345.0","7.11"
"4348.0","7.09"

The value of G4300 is 5.24 A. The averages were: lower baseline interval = 6.32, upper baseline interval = 6.9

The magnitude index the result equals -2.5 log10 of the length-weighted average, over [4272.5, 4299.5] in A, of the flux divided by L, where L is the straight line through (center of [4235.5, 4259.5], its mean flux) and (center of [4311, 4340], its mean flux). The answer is 0.10 mag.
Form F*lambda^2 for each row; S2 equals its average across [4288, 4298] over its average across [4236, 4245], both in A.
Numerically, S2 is 0.89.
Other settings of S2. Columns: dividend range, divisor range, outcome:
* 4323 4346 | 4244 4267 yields 1.08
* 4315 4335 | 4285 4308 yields 1.30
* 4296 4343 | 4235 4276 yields 0.97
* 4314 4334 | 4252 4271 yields 1.07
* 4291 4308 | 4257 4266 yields 0.78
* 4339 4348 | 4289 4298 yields 1.18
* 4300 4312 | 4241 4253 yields 0.73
